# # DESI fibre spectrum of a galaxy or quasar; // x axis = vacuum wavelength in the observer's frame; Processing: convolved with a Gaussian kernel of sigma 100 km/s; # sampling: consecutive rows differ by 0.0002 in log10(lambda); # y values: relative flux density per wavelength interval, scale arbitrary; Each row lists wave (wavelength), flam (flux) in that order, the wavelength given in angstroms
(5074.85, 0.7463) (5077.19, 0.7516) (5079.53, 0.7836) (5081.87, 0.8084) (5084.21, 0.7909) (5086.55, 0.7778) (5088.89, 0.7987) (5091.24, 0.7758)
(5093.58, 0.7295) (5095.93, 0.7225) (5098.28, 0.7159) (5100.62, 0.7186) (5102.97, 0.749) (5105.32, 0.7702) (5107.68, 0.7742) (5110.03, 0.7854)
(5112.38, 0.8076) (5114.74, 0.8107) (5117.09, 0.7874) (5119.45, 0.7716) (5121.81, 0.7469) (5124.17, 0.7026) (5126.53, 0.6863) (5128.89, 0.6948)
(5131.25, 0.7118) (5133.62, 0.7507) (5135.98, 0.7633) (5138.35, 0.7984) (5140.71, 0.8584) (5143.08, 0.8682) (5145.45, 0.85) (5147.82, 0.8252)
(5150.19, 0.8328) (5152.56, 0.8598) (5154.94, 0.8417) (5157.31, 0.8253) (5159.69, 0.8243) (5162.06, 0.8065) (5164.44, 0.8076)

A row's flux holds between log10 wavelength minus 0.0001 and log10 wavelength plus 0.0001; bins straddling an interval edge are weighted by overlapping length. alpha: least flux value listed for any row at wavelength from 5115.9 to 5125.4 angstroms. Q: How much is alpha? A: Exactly 0.7026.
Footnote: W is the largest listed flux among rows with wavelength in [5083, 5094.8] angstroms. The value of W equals 0.7987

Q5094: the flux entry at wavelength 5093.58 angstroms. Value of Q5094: 0.7295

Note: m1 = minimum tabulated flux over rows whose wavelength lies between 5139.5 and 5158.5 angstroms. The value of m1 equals 0.8252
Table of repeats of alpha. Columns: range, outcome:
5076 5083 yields 0.7516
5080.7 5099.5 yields 0.7159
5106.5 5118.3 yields 0.7742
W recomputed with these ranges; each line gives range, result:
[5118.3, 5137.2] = 0.7716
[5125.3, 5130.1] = 0.6948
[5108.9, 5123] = 0.8107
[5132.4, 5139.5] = 0.7984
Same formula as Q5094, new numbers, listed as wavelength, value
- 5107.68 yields 0.7742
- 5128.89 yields 0.6948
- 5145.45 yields 0.85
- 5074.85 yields 0.7463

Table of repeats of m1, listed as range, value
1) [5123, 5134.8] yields 0.6863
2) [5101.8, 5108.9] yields 0.749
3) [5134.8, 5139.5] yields 0.7633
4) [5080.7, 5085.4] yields 0.7909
